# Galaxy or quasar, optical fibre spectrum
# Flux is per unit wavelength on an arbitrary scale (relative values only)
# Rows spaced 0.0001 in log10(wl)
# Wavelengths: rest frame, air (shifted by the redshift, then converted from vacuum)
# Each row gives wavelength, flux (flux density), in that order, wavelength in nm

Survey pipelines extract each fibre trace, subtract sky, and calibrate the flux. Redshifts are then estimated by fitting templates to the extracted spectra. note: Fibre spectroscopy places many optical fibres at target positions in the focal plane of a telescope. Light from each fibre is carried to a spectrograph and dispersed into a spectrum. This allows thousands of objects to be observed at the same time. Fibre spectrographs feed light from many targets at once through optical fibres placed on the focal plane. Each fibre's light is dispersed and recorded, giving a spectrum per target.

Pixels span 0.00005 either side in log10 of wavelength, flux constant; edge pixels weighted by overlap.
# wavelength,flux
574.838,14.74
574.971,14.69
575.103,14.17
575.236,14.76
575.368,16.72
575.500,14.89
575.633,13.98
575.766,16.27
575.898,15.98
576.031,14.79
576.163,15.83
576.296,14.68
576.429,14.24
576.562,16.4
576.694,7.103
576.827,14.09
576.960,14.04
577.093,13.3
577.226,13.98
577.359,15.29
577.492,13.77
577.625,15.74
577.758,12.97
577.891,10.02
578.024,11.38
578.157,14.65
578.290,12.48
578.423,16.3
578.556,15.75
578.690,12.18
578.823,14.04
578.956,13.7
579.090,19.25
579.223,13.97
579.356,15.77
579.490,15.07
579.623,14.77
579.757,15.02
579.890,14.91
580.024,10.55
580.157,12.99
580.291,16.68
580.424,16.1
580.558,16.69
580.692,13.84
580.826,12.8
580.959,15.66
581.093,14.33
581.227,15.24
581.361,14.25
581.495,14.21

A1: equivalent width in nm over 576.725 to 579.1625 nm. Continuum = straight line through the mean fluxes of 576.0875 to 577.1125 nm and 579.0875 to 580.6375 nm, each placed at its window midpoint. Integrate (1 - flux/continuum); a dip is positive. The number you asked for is 0.05 nm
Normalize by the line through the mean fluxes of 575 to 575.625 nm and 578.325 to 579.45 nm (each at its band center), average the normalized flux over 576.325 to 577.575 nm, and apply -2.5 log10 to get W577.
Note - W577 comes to 0.105 mag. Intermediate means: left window 15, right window 15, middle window 13.6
